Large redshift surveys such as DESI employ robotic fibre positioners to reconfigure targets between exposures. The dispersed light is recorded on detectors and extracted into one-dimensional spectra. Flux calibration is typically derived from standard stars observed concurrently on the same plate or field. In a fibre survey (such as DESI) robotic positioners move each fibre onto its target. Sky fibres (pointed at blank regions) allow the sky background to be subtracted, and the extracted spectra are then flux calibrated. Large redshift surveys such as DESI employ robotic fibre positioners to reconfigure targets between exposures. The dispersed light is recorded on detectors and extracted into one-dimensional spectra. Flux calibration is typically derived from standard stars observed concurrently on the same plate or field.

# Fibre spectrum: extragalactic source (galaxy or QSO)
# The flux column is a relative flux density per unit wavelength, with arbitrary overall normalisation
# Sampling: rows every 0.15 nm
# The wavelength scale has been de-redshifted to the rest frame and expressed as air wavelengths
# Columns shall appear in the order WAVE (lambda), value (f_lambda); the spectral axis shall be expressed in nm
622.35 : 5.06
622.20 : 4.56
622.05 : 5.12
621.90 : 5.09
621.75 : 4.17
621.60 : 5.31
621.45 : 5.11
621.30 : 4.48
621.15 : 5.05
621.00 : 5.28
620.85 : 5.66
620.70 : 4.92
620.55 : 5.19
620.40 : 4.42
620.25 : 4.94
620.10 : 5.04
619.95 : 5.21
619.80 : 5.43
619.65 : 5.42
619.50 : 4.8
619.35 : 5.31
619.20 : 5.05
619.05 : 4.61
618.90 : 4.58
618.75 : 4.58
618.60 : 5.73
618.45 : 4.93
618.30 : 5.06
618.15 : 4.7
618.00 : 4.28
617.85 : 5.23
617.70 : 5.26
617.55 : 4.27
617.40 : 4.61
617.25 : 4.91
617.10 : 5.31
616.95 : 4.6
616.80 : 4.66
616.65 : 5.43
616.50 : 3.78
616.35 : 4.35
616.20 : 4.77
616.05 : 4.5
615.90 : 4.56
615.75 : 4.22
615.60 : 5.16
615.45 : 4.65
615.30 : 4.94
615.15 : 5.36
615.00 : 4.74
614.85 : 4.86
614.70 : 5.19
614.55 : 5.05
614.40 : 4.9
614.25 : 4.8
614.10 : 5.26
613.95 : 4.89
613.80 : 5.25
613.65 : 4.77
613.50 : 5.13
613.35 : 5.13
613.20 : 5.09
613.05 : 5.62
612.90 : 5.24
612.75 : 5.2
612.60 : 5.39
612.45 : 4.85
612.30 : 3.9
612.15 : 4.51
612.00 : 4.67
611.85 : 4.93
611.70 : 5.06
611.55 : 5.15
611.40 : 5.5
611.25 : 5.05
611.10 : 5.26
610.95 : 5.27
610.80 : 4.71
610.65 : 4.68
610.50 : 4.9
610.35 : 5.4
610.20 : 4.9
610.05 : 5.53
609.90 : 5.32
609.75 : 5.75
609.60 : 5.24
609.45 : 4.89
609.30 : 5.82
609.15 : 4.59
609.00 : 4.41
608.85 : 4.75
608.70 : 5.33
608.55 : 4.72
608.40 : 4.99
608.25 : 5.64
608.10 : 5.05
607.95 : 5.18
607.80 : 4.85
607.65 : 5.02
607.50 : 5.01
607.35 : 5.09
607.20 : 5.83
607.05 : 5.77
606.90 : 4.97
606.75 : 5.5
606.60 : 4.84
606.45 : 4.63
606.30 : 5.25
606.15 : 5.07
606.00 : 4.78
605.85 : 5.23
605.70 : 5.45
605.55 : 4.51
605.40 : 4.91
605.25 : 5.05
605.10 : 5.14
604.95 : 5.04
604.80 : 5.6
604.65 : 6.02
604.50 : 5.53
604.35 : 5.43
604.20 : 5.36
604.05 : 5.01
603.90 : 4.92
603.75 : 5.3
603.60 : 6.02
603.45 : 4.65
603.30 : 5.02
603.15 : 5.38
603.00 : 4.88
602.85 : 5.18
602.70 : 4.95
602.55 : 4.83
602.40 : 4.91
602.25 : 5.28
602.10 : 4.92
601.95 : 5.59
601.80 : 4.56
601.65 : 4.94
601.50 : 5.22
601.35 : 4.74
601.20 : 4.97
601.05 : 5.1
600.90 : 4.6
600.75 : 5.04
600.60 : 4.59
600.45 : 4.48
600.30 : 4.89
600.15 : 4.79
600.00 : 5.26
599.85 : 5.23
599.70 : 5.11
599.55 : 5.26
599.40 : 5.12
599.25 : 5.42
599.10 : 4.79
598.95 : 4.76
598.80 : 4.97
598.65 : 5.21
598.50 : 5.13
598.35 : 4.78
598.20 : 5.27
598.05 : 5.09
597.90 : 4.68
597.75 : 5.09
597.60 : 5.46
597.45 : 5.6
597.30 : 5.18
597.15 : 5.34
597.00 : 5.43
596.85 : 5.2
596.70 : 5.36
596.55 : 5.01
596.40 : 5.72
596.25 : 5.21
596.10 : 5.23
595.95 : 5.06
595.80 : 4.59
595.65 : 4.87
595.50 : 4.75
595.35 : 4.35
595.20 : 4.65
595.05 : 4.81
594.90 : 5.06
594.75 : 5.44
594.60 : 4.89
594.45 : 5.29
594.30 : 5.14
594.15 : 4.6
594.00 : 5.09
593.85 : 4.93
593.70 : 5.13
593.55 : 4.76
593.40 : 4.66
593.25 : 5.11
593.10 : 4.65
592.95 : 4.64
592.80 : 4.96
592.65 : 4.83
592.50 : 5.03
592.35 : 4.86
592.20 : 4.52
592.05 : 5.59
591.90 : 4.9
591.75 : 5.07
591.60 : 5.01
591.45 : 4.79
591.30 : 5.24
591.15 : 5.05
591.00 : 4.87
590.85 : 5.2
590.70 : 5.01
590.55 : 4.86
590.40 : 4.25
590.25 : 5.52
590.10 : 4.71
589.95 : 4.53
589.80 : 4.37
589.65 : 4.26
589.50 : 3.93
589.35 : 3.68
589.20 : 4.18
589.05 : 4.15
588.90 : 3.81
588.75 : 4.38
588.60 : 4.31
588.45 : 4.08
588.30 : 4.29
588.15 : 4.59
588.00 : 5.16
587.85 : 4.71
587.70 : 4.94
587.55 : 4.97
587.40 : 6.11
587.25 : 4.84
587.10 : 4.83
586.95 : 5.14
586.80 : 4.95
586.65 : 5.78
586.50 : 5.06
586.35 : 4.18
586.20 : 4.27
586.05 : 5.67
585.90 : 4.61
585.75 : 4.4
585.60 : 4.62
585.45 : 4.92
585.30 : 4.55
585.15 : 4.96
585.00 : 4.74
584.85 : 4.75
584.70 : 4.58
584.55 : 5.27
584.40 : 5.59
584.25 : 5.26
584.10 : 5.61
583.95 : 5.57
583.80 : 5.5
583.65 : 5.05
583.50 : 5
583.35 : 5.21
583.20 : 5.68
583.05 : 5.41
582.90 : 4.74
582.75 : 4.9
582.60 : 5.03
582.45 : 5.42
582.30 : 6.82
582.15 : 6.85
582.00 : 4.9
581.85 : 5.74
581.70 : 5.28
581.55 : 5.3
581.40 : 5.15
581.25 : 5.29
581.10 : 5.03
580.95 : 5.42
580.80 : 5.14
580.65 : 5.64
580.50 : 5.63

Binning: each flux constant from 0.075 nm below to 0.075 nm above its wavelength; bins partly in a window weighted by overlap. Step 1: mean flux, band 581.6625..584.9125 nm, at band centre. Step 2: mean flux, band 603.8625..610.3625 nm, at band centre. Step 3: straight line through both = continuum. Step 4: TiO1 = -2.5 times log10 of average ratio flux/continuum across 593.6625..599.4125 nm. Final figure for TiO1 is 0.04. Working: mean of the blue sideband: 5.37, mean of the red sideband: 5.17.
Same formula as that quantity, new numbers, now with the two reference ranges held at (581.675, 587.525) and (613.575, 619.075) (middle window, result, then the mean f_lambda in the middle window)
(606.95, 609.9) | -0.052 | 5.16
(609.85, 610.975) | -0.039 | 5.08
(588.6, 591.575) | 0.122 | 4.57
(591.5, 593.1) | 0.036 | 4.92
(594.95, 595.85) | 0.083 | 4.68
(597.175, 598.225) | -0.035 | 5.2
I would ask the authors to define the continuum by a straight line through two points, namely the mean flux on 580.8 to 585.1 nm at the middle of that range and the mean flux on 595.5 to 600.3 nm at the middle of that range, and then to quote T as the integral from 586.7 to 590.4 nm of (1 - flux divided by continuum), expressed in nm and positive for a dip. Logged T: 0.45 nm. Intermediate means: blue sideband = 5.32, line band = 4.6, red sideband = 5.13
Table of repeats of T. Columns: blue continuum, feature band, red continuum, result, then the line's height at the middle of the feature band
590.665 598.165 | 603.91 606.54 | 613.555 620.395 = -0.11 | 4.96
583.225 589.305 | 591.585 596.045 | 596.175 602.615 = 0.07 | 4.98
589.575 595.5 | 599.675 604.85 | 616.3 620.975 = -0.20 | 4.9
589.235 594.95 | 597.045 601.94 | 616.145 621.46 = -0.17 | 4.87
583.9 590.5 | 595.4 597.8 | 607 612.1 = -0.14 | 4.9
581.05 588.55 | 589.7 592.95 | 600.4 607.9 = 0.13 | 5.1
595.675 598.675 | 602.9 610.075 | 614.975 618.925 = -0.25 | 4.99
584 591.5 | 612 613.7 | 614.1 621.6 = -0.03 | 4.88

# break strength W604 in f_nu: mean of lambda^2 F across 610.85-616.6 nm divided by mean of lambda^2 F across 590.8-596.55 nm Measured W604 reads 1.06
